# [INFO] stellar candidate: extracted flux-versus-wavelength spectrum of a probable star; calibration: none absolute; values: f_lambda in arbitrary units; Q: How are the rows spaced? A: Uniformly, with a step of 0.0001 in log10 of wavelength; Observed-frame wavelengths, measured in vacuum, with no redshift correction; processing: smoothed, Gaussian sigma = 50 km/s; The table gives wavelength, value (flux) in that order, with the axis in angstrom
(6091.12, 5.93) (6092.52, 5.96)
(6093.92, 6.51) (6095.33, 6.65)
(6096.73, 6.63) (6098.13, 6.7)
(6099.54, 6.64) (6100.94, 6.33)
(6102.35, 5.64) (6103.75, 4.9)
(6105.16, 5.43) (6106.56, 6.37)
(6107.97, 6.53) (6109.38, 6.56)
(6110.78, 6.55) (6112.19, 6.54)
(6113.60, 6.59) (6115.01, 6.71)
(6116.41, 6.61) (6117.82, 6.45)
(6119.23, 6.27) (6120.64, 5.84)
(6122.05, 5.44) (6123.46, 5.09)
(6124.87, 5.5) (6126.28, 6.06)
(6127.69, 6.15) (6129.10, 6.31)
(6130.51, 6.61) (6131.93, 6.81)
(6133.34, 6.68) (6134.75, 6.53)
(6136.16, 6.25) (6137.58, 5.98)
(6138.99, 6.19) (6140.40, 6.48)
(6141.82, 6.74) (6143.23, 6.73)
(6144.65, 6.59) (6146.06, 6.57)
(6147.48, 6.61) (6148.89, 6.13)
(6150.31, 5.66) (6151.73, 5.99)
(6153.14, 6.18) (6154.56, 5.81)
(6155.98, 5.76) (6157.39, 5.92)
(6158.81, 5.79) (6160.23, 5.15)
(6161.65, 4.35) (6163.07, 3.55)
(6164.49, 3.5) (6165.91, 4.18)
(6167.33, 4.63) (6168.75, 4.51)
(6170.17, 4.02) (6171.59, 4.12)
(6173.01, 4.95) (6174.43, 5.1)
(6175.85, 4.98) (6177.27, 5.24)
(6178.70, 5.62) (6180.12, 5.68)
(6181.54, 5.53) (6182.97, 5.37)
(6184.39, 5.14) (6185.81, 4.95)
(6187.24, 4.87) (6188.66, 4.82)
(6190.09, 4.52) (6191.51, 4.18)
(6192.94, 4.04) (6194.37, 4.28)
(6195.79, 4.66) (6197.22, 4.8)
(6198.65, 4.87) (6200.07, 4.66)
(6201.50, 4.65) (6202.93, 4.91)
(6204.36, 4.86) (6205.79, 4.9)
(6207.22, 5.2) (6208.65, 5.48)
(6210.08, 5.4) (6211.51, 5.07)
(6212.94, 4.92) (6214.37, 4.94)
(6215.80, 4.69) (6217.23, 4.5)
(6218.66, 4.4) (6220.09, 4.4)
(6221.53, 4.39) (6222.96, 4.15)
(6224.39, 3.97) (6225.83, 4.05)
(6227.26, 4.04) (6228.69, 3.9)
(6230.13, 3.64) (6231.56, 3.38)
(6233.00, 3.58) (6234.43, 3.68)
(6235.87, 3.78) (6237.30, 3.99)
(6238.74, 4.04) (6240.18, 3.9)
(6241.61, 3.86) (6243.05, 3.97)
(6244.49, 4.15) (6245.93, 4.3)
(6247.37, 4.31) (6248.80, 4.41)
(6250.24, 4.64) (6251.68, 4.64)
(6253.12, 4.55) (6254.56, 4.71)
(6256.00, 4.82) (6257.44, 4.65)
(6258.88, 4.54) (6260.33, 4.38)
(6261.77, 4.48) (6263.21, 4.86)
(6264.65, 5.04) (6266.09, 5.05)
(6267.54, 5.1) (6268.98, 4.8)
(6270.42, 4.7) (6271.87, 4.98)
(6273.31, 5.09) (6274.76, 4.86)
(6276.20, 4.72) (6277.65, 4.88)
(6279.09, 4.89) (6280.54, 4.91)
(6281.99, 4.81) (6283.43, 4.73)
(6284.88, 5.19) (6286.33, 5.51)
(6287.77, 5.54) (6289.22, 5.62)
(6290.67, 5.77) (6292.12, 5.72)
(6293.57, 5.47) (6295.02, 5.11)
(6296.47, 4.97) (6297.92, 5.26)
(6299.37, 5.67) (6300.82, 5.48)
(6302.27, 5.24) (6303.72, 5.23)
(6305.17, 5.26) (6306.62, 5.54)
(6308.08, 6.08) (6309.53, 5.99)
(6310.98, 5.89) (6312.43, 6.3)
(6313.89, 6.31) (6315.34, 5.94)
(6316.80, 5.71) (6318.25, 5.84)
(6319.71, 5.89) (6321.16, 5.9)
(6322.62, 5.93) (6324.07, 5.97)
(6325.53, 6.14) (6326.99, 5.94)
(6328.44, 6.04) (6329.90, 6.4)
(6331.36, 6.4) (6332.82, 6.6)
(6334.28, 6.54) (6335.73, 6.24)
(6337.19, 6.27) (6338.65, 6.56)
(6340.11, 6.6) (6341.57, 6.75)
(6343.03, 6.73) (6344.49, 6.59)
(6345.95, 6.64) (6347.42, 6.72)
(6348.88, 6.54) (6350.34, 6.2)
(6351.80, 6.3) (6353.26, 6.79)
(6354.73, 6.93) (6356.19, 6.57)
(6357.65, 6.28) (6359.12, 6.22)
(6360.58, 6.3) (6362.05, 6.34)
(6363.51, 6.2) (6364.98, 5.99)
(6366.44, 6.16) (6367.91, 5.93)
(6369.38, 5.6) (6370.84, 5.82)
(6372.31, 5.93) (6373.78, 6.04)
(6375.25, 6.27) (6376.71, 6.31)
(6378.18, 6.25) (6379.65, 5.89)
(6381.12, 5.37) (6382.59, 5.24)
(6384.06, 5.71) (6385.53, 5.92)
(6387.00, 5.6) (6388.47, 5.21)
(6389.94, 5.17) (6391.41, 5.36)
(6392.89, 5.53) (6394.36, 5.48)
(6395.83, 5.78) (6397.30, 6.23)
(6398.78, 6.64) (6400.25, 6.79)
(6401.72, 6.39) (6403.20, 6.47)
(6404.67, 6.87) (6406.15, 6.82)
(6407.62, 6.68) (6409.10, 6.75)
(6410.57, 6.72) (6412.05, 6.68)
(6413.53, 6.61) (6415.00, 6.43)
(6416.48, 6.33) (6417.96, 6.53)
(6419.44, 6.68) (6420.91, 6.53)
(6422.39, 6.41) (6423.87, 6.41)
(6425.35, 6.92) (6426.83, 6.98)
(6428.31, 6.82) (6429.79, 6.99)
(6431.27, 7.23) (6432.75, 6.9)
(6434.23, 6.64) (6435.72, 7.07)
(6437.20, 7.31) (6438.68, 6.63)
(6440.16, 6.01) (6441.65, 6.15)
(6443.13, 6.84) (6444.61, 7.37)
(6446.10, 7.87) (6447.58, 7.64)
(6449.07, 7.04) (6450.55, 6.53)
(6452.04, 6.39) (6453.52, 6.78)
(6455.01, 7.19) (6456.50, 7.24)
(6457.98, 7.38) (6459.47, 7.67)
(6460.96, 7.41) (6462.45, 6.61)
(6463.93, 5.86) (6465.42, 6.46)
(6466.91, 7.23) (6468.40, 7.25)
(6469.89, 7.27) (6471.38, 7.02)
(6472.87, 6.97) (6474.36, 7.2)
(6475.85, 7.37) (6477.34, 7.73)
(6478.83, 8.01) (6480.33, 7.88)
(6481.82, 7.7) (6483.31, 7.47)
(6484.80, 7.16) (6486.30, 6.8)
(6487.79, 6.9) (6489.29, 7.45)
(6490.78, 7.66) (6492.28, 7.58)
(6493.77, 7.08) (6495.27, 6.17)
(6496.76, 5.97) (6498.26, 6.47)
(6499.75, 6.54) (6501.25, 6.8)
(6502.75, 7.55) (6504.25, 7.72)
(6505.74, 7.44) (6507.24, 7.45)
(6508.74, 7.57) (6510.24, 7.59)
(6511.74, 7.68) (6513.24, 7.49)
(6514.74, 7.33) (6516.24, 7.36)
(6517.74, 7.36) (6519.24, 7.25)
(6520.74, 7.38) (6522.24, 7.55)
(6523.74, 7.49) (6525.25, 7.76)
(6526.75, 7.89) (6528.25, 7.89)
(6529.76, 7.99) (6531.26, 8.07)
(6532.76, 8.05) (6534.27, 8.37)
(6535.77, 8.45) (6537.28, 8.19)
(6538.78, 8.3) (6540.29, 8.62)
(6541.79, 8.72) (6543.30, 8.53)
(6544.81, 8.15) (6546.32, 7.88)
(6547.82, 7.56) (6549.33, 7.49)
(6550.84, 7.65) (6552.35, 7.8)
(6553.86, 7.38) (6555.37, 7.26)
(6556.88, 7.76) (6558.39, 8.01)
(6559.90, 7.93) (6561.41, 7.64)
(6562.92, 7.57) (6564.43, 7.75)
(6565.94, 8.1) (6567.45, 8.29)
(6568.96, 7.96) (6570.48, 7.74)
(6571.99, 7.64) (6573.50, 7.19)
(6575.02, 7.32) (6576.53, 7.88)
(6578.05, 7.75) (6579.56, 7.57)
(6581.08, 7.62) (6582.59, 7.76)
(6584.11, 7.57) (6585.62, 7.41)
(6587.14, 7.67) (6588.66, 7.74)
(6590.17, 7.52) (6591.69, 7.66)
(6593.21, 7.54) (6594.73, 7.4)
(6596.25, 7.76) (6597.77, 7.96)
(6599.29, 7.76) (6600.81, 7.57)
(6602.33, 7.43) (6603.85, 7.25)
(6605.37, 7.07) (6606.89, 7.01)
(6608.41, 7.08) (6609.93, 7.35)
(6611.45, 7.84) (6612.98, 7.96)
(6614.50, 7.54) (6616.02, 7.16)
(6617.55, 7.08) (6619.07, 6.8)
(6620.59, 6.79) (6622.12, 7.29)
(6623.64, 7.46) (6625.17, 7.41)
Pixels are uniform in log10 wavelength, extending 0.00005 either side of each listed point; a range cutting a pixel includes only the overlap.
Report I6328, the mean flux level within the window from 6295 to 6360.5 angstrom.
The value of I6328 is 6.11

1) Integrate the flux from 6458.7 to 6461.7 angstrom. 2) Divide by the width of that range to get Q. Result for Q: 7.53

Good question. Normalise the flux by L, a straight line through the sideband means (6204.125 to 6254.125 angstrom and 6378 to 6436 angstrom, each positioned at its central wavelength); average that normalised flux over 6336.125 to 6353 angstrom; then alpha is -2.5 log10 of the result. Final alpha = -0.163 mag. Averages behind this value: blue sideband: 4.34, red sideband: 6.32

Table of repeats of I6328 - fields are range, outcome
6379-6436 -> 6.32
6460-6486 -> 7.21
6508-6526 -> 7.48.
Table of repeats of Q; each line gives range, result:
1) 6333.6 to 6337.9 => 6.36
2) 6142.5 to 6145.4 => 6.67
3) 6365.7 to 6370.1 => 5.9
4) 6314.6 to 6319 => 5.83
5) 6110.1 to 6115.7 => 6.59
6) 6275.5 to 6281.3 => 4.84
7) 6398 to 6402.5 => 6.59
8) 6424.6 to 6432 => 6.99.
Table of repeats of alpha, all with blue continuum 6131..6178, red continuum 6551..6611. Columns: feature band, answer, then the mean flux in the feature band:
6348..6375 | 0.05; 6.23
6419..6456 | 0.01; 6.86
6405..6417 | 0.02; 6.64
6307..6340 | 0.04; 6.13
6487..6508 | 0.02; 7.06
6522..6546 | -0.10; 8.13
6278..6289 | 0.21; 5.1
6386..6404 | 0.14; 5.89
